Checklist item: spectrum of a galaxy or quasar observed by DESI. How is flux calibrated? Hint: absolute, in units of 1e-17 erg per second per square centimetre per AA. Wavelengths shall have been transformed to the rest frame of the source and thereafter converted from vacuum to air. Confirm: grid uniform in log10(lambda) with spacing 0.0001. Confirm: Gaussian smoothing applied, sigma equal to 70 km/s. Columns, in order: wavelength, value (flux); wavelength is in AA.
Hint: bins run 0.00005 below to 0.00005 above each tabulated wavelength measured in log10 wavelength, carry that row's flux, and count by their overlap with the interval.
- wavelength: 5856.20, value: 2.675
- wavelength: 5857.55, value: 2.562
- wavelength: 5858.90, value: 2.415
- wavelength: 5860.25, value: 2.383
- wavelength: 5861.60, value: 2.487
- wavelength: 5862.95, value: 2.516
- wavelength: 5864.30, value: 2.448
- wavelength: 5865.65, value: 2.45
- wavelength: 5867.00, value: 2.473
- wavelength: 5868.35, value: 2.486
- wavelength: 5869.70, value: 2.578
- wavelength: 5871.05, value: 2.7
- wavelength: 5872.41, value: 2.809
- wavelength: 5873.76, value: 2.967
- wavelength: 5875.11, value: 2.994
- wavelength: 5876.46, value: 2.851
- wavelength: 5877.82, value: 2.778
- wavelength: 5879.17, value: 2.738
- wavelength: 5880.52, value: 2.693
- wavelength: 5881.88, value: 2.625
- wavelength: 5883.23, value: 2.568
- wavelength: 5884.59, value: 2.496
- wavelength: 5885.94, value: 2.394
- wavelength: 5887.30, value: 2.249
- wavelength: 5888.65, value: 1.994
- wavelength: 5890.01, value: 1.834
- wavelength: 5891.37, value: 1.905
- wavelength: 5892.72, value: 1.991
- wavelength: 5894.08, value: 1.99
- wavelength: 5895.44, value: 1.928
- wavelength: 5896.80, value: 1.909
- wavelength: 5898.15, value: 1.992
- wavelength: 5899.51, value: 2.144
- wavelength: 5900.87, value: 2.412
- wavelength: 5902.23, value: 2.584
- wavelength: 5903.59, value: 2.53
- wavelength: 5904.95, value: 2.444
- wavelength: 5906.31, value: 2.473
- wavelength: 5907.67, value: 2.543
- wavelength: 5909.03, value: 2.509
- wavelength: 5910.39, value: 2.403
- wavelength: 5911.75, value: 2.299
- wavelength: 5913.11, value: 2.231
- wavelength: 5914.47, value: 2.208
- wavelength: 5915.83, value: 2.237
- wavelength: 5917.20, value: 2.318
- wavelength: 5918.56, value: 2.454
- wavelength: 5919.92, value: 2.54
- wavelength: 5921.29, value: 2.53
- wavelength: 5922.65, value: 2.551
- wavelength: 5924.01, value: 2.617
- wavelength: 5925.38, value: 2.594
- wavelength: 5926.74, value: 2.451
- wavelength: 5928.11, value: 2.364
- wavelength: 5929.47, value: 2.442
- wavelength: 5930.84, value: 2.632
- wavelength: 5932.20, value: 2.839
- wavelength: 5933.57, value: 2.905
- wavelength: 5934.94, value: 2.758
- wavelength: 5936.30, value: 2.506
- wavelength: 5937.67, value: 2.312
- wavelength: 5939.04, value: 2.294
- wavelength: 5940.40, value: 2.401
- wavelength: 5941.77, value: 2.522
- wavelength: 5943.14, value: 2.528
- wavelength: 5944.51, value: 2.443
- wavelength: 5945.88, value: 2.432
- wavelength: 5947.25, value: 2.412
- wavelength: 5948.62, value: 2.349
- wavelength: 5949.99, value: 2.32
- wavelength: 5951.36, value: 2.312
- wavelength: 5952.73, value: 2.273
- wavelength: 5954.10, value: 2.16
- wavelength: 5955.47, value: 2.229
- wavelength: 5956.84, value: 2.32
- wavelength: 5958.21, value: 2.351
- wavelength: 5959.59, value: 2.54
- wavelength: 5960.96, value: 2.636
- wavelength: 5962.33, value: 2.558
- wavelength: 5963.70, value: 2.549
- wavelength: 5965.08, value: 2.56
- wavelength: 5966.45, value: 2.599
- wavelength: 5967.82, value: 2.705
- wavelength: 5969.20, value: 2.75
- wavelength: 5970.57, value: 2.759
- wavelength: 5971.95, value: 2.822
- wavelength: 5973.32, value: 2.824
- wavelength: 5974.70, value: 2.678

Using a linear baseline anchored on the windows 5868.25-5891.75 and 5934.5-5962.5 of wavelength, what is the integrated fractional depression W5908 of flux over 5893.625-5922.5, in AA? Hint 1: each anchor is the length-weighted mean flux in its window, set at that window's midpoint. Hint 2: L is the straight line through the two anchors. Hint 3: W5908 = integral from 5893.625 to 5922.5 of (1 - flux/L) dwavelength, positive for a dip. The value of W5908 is 1.9 AA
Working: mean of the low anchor 2.55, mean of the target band 2.32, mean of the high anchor 2.41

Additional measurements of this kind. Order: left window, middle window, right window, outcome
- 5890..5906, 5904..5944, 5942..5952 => -3.3 AA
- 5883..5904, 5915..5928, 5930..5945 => -0.3 AA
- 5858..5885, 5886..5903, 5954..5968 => 3.2 AA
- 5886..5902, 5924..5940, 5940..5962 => -1.9 AA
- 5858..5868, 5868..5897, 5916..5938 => 0.5 AA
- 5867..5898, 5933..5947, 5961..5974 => 0.5 AA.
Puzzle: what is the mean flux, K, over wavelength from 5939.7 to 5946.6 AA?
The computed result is 2.46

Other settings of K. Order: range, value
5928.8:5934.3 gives 2.7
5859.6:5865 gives 2.46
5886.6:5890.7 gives 2.02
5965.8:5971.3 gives 2.7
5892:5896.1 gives 1.97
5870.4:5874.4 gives 2.82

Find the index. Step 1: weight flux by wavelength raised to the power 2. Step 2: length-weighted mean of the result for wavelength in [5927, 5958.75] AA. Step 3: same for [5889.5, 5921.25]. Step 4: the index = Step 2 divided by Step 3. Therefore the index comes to 1.09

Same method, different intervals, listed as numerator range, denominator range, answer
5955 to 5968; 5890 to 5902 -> 1.25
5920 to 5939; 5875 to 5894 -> 1.08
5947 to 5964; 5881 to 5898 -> 1.13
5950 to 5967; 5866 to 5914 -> 1.03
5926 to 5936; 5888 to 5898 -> 1.37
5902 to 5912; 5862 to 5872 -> 0.99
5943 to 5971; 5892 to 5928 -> 1.07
